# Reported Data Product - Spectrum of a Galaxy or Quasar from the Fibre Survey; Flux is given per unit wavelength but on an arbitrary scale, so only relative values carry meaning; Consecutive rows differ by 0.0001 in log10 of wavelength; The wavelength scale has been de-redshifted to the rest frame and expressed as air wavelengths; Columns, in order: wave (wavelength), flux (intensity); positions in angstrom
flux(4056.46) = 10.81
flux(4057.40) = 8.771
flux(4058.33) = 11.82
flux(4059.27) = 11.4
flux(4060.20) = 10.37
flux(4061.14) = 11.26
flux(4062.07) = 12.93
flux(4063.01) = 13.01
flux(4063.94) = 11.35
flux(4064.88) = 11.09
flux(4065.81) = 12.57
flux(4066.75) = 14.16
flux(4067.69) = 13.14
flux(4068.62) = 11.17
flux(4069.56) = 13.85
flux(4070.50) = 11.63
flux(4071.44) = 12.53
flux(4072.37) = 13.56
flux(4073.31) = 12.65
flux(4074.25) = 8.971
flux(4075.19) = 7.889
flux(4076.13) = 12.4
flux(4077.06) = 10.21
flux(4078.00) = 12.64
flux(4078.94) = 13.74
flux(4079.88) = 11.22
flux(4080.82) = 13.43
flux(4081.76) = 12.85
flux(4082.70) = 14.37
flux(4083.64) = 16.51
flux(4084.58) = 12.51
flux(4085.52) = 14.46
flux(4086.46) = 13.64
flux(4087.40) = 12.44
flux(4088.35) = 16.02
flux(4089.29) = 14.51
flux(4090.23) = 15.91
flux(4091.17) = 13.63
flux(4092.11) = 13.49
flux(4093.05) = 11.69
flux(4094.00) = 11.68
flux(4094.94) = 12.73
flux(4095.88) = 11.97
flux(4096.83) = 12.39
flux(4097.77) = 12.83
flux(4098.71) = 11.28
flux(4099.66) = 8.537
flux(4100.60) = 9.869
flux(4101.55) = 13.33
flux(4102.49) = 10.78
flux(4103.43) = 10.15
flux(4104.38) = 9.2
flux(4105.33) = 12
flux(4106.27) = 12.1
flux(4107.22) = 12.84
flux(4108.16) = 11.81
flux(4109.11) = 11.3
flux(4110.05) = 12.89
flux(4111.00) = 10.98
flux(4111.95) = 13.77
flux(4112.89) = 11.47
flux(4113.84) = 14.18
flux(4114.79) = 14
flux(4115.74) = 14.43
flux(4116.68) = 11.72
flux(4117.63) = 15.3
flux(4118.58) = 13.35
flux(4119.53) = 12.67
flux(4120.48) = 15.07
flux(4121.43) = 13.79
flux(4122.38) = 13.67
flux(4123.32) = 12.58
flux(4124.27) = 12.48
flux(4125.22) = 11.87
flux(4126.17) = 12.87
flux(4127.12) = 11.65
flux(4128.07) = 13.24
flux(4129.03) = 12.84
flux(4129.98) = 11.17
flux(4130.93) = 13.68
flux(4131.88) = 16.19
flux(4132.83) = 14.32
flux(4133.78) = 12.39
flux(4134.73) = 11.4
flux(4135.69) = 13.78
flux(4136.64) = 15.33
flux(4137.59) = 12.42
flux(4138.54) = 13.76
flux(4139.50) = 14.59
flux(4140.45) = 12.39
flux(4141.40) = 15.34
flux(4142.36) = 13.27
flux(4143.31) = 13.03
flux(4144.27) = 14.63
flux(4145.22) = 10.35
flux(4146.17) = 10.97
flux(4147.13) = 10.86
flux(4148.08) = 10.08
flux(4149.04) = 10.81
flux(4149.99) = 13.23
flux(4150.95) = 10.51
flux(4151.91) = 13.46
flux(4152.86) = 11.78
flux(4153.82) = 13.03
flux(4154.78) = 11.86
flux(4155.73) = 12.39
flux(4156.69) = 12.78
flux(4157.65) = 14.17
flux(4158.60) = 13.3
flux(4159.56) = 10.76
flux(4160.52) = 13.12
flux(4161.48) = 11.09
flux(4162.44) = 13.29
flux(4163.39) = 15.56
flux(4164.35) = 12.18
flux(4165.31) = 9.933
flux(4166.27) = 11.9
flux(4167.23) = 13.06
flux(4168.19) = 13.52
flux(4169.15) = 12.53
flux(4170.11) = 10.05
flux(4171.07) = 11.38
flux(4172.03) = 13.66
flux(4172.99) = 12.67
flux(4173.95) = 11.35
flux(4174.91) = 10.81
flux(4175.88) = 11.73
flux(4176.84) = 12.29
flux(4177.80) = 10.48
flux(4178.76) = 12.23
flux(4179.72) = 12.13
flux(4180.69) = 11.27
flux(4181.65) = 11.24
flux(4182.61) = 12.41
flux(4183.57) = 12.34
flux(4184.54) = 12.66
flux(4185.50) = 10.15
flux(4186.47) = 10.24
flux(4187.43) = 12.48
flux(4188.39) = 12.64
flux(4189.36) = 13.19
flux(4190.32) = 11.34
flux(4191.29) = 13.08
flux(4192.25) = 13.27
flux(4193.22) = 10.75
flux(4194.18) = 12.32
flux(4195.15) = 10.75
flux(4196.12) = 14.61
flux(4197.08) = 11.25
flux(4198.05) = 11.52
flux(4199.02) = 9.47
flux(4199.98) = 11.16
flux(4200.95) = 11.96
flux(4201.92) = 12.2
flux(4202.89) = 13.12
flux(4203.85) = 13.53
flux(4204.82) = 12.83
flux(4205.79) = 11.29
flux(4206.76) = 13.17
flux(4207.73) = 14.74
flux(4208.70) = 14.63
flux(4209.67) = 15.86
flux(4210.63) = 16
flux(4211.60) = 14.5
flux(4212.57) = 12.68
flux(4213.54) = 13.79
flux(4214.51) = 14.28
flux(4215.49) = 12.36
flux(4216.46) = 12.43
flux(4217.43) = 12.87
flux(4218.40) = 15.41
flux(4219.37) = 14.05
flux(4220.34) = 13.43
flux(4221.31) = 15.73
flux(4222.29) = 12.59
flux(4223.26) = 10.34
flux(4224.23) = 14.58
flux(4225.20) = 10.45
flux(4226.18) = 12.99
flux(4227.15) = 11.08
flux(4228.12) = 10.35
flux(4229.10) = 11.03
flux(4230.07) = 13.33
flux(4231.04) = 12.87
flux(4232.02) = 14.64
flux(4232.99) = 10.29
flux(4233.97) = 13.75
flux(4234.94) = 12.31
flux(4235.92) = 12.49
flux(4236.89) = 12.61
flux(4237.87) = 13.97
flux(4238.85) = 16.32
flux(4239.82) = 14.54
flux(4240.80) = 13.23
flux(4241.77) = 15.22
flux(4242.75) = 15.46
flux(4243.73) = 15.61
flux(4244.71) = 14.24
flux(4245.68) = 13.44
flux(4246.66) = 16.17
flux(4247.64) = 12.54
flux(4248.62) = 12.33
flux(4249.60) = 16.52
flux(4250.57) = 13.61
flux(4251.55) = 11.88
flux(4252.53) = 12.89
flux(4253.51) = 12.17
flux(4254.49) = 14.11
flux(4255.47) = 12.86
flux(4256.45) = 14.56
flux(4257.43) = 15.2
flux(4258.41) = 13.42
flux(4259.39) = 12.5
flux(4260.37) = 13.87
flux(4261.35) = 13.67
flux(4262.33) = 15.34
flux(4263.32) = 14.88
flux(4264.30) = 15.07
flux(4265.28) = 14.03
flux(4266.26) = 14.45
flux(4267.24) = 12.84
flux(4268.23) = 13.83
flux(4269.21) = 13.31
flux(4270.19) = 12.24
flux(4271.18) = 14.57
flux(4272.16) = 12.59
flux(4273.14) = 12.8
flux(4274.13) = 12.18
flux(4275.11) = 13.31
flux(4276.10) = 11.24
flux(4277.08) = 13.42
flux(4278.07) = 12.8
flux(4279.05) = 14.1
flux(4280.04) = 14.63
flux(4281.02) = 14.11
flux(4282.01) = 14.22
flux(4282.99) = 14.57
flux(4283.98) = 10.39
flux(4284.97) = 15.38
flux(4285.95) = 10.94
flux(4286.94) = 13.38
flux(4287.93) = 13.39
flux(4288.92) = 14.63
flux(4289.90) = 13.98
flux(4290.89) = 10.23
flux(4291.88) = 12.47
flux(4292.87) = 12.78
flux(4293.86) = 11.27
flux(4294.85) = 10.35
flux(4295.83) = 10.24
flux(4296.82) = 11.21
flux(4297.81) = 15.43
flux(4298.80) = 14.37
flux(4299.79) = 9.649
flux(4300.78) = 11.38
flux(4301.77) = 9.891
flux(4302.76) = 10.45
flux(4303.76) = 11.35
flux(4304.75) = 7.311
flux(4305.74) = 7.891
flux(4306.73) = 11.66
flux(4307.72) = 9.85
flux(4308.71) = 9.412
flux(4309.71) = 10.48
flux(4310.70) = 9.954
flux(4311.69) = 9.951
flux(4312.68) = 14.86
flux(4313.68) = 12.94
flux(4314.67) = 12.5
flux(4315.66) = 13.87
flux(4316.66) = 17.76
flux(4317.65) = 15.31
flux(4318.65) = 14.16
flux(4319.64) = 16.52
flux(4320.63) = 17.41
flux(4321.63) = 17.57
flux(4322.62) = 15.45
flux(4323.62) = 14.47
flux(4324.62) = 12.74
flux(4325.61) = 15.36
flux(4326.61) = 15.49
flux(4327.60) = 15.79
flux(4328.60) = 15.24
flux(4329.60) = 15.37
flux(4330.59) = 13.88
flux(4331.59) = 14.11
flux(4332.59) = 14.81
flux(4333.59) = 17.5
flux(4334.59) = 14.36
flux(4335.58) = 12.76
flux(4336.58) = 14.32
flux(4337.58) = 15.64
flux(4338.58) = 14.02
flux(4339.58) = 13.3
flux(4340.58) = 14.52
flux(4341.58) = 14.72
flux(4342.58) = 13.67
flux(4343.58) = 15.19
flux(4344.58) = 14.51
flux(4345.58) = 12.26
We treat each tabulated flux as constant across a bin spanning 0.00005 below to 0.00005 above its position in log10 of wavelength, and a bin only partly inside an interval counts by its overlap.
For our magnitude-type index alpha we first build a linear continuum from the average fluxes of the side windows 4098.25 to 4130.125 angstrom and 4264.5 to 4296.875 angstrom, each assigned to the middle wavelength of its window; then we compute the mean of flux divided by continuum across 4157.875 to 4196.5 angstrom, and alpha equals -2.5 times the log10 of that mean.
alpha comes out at 0.041 mag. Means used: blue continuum 12.3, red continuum 12.9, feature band 12.1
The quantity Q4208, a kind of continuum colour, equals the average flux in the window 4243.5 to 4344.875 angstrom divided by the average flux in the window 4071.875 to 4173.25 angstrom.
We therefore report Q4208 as 1.06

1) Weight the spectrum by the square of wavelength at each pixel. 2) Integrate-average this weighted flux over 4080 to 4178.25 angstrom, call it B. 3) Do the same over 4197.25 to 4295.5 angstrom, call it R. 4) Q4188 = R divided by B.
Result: 1.1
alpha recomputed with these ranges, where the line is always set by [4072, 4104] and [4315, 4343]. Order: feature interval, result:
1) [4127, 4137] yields -0.03 mag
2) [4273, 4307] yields 0.19 mag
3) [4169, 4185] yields 0.14 mag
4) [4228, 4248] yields 0.03 mag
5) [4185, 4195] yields 0.14 mag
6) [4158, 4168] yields 0.07 mag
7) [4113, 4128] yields -0.04 mag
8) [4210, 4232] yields 0.06 mag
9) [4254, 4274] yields 0.04 mag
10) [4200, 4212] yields 0.01 mag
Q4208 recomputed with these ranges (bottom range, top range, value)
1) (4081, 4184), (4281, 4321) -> 0.98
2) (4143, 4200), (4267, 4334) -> 1.09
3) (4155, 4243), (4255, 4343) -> 1.05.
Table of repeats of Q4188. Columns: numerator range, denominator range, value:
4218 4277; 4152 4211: 1.12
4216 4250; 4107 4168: 1.10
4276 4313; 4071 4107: 1.06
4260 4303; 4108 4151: 1.08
